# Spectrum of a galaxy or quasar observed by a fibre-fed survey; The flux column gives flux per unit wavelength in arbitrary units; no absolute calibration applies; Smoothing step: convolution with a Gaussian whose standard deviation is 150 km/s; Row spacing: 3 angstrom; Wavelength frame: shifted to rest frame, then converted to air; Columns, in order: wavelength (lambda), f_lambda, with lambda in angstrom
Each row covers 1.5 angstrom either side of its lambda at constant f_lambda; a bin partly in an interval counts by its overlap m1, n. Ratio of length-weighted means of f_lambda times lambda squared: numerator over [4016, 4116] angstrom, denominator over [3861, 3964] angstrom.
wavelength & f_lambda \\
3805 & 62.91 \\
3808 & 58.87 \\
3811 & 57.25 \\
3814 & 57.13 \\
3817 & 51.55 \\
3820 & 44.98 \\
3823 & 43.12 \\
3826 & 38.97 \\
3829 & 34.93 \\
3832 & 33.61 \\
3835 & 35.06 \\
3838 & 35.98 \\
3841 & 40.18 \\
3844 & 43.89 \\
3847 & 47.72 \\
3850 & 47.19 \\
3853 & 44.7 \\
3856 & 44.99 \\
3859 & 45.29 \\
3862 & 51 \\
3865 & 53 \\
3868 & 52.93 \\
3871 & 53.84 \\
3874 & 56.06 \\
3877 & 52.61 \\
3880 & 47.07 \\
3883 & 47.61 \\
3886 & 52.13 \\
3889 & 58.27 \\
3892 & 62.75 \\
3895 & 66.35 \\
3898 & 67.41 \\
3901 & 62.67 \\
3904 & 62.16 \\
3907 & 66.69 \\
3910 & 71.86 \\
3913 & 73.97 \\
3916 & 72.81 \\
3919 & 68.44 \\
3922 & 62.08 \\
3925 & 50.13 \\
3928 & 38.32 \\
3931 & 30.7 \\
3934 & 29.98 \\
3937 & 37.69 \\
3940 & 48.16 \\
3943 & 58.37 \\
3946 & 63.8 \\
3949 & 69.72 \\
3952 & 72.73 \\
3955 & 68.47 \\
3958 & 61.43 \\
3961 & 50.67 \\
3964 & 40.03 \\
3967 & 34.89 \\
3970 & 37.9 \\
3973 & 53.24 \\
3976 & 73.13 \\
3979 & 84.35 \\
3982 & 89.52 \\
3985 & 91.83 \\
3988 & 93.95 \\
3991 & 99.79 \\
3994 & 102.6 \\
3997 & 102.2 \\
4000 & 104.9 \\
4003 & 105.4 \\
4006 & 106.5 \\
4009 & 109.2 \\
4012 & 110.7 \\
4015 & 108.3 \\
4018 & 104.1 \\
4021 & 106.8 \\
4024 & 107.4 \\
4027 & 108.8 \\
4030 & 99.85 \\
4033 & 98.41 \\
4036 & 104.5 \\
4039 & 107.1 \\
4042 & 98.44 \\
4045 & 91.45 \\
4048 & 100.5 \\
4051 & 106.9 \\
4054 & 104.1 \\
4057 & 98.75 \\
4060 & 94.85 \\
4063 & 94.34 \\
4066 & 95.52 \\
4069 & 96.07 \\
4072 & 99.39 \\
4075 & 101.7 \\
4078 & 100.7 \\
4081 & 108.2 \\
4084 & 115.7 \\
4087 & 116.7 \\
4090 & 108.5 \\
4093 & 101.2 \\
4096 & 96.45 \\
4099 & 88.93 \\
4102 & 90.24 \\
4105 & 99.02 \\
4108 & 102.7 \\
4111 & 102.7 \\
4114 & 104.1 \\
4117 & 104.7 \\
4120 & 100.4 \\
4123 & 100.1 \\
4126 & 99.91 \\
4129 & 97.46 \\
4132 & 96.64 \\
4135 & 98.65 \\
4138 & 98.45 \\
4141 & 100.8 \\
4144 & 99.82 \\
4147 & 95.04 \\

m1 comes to 1.9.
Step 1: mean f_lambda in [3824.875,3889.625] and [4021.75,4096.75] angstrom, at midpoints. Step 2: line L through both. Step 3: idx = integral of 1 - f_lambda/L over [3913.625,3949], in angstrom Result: 7.5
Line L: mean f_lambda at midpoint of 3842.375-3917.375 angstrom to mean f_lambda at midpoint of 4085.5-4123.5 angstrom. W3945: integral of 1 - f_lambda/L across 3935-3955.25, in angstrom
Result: 3.2 angstrom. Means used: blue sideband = 56.1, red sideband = 101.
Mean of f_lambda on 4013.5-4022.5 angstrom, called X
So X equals 106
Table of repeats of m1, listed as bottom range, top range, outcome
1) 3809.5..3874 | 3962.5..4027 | 2.11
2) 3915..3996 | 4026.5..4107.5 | 1.70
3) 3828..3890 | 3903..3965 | 1.27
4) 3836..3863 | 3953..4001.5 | 1.79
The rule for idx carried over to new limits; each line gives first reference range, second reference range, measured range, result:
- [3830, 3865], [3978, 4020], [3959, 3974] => 7.6 angstrom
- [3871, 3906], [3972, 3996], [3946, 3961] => 2.3 angstrom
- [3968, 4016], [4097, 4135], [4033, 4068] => -1.7 angstrom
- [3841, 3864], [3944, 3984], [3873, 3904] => -3.8 angstrom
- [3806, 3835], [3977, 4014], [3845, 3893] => 8.1 angstrom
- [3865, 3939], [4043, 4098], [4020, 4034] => -2.3 angstrom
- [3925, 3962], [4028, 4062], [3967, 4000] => -4.3 angstrom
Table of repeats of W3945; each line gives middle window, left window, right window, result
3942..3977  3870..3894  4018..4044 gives 10.0 angstrom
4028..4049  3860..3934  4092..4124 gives -3.7 angstrom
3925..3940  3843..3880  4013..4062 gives 7.1 angstrom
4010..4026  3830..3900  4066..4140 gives -4.8 angstrom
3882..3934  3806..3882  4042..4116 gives 1.9 angstrom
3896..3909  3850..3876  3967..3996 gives -1.2 angstrom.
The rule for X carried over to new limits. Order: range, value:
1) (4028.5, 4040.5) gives 102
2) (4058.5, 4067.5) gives 94.9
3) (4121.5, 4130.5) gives 99.2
